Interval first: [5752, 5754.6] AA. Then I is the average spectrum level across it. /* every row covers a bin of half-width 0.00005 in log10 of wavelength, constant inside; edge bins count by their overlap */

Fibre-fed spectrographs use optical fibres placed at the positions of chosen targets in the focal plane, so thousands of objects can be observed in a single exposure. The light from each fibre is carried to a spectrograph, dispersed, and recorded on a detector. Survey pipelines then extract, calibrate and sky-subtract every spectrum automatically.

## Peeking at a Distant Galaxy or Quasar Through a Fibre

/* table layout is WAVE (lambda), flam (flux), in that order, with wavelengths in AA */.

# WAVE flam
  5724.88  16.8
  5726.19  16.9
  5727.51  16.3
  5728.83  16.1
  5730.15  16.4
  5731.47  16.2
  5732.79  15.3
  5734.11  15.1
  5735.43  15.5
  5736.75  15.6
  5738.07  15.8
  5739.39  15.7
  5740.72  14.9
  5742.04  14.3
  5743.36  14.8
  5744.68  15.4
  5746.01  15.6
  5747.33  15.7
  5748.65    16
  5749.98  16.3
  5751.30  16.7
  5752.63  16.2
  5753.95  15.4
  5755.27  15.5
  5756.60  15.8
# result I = 15.8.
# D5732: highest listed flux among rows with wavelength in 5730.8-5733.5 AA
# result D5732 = 16.2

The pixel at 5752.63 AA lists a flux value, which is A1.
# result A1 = 16.2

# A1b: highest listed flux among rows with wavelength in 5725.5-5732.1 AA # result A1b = 16.9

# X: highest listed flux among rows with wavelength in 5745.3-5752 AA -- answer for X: 16.7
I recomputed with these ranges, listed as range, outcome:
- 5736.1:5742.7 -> 15.3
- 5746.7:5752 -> 16.2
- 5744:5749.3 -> 15.7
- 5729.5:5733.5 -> 16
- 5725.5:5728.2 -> 16.6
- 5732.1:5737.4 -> 15.4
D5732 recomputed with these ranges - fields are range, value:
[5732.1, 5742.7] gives 15.8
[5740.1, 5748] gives 15.7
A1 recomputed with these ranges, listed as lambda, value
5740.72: 14.9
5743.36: 14.8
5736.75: 15.6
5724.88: 16.8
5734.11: 15.1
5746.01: 15.6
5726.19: 16.9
